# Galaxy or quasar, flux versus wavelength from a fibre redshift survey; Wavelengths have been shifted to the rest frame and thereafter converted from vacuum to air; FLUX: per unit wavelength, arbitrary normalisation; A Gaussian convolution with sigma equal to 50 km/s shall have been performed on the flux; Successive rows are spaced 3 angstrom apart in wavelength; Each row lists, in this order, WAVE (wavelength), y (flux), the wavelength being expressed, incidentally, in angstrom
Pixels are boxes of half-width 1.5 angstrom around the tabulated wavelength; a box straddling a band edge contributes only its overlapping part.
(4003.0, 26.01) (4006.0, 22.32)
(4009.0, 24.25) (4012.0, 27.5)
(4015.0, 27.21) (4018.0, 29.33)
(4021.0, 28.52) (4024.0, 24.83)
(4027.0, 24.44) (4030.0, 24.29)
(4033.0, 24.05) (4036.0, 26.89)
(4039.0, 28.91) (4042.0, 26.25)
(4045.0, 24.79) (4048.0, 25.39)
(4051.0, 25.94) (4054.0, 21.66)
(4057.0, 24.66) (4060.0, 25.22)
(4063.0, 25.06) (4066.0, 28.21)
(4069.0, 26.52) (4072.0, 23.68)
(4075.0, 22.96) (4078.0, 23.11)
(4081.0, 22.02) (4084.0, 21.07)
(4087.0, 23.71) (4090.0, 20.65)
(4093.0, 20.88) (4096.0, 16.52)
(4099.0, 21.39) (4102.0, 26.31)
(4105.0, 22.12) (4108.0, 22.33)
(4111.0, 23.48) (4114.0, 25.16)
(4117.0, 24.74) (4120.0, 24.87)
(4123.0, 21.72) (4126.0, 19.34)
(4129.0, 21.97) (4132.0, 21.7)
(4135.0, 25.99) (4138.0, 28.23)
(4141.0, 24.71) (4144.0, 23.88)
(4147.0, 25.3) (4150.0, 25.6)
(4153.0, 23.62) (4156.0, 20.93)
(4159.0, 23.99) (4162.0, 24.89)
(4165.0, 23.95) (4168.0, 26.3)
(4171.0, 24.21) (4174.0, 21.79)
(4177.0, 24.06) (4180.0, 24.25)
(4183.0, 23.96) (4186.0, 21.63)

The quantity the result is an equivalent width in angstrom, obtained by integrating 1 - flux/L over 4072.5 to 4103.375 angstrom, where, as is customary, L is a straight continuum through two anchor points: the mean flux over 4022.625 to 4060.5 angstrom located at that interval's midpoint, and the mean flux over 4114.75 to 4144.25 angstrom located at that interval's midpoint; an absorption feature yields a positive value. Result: 3.2 angstrom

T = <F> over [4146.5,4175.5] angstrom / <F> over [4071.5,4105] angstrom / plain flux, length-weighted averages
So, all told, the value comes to 1.1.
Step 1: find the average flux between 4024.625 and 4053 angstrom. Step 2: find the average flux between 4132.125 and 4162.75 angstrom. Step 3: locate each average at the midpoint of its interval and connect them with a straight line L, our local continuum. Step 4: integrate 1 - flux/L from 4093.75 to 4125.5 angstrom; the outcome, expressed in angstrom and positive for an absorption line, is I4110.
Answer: 2.8 angstrom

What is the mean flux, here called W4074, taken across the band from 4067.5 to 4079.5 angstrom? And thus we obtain 24.1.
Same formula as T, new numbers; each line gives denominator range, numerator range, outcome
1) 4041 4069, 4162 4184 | 0.95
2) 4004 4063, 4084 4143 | 0.89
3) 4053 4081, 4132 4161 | 1.00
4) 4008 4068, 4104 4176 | 0.92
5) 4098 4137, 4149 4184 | 1.03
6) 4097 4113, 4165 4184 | 1.05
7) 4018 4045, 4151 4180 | 0.91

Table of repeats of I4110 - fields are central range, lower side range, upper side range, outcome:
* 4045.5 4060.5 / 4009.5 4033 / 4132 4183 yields 0.77 angstrom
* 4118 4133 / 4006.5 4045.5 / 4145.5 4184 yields 1.61 angstrom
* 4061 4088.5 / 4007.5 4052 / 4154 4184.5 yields 1.48 angstrom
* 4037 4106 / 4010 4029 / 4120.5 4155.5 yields 4.59 angstrom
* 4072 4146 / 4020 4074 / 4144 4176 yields 5.32 angstrom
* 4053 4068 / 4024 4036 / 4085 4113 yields -1.06 angstrom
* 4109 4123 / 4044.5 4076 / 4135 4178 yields 0.27 angstrom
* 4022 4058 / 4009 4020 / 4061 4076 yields 1.73 angstrom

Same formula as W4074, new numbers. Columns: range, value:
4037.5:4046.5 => 26.7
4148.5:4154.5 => 24.6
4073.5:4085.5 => 22.3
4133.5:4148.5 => 25.6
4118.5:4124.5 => 23.3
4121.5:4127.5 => 20.5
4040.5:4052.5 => 25.6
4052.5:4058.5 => 23.2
